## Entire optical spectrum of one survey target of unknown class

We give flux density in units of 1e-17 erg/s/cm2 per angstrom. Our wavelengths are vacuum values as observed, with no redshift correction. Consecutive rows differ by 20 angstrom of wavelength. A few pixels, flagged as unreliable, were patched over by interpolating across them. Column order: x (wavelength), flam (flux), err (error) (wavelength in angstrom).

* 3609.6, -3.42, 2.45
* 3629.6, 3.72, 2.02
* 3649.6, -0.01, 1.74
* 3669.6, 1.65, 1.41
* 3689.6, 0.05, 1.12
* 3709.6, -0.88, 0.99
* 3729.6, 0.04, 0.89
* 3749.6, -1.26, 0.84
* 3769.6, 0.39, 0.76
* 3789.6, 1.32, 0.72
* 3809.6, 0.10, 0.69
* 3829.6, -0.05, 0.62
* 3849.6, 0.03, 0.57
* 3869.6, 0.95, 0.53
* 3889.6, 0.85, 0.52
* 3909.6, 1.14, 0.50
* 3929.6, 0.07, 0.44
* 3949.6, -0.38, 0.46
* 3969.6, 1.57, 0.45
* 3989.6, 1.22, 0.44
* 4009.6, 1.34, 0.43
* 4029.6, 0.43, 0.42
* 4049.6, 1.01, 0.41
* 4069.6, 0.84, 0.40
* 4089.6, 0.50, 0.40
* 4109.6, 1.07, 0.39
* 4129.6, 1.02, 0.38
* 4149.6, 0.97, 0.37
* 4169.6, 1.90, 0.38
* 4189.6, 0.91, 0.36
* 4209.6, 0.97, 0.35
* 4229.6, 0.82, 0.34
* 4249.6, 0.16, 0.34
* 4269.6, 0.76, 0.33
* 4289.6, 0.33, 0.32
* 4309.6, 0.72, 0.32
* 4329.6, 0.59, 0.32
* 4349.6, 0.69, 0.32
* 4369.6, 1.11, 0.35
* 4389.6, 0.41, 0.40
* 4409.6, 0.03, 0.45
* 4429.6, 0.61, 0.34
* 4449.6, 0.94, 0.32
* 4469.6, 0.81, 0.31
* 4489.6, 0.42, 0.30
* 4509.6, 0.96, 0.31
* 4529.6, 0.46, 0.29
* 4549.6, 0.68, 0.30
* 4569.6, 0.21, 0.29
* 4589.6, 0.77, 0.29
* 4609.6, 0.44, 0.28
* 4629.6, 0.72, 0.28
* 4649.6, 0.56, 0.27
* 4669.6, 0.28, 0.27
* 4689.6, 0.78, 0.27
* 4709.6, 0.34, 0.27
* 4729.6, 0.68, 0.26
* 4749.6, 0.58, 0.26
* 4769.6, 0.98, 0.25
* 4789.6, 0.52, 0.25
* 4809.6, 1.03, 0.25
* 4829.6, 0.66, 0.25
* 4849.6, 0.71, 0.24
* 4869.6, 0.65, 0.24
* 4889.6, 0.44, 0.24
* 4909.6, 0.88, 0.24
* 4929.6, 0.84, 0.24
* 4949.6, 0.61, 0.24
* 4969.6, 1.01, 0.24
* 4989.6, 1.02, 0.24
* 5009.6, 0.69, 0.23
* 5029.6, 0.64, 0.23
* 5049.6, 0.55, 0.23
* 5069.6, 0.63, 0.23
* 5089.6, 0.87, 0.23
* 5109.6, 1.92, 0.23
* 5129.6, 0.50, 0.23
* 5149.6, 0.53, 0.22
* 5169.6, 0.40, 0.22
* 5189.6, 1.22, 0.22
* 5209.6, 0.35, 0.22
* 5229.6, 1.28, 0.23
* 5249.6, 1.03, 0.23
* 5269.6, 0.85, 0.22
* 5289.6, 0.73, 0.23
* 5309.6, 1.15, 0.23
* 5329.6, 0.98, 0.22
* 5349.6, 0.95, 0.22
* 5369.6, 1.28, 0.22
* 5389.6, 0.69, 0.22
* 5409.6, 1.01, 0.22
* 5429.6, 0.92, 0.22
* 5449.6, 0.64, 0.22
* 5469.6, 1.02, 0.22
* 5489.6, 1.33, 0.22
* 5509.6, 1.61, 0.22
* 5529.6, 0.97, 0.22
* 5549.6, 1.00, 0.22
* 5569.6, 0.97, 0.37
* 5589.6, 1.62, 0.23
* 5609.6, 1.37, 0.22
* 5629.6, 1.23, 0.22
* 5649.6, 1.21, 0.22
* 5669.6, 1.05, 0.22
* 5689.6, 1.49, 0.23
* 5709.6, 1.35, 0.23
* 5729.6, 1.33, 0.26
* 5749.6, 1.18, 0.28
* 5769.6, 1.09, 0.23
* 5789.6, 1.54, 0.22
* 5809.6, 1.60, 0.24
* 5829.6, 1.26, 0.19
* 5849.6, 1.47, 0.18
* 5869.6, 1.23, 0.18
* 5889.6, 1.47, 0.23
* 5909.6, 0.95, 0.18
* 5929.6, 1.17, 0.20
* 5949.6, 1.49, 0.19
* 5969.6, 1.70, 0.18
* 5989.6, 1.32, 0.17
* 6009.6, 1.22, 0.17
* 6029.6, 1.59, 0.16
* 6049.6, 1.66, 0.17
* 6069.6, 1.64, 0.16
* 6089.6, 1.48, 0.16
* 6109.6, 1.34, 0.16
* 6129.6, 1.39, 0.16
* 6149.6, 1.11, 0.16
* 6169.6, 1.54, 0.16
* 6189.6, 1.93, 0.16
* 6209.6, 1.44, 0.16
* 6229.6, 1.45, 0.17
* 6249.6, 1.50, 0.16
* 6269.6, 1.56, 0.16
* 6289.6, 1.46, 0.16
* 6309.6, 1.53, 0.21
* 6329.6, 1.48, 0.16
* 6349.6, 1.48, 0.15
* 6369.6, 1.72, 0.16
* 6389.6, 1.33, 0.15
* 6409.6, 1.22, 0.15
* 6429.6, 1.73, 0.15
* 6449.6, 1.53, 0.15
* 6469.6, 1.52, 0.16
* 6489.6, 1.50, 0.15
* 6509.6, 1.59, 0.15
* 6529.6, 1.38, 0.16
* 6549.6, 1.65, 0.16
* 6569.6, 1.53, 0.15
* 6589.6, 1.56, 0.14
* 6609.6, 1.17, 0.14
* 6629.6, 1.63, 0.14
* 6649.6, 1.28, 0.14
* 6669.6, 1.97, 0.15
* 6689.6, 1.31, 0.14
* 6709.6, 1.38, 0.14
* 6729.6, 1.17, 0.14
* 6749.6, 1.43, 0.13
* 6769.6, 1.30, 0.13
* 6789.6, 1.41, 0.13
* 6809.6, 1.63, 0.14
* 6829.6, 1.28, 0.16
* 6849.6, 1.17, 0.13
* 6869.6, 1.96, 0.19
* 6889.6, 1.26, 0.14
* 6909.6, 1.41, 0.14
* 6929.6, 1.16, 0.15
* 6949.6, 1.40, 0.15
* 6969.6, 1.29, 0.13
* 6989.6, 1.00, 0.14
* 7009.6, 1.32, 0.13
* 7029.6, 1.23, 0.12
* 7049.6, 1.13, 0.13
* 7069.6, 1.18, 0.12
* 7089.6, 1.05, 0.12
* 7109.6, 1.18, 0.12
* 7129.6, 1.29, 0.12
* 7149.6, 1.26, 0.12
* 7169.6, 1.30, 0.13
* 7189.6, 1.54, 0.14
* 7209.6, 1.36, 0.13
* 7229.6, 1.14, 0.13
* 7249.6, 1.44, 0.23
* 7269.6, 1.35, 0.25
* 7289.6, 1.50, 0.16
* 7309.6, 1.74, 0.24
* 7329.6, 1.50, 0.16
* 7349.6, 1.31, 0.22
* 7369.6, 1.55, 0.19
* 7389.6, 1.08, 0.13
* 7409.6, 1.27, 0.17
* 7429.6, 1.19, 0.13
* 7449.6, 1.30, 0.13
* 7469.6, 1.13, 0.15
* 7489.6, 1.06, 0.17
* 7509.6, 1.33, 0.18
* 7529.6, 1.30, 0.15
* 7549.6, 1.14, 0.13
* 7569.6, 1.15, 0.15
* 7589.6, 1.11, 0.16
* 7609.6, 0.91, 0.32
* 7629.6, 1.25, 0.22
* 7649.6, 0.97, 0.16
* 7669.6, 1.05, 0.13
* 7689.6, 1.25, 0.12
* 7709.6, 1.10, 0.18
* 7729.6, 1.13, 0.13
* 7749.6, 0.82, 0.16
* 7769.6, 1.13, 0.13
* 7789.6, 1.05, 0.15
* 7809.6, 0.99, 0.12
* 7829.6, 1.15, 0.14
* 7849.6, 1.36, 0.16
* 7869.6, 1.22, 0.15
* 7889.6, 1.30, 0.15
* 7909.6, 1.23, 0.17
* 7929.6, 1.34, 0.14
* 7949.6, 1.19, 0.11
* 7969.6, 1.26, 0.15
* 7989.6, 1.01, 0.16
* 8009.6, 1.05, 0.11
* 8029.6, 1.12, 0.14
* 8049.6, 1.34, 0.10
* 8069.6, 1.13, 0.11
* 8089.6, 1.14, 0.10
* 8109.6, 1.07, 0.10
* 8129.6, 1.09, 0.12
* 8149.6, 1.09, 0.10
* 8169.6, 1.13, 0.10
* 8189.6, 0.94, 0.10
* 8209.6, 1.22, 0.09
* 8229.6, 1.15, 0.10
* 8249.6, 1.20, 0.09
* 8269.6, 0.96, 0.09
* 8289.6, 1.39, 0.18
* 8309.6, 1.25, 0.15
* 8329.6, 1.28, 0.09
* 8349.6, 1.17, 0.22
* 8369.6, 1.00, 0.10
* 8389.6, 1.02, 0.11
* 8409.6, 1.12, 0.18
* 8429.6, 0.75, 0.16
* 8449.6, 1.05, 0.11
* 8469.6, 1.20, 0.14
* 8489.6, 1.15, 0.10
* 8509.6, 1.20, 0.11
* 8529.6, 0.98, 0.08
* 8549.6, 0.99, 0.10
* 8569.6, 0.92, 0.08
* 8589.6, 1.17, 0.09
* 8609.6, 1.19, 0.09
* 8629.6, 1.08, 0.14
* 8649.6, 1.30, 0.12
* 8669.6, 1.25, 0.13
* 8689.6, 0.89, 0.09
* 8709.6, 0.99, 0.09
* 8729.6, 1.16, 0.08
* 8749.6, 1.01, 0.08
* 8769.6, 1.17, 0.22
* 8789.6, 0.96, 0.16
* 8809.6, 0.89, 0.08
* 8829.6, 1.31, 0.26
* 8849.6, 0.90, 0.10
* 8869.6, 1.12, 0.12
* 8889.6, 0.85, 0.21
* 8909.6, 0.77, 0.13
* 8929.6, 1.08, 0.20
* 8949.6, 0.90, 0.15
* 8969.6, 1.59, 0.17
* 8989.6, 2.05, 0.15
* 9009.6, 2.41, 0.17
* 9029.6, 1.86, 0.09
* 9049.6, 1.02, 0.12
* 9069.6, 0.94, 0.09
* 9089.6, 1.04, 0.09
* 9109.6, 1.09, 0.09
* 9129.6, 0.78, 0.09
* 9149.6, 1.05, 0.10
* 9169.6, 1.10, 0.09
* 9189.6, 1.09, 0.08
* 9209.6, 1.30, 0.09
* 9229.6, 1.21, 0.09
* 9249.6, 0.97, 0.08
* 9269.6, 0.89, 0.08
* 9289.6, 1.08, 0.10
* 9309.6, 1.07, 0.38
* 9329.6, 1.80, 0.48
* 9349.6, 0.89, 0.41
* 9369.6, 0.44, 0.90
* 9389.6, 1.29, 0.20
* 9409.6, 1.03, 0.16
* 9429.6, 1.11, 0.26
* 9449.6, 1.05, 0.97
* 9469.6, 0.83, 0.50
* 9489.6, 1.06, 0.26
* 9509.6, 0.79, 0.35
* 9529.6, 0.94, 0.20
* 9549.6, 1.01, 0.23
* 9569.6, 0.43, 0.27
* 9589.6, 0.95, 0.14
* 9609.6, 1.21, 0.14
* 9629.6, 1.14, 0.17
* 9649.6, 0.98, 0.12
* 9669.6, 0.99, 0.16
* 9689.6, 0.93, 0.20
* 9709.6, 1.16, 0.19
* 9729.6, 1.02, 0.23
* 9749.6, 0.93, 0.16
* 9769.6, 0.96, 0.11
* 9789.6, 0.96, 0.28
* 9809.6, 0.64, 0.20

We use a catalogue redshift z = 0.37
